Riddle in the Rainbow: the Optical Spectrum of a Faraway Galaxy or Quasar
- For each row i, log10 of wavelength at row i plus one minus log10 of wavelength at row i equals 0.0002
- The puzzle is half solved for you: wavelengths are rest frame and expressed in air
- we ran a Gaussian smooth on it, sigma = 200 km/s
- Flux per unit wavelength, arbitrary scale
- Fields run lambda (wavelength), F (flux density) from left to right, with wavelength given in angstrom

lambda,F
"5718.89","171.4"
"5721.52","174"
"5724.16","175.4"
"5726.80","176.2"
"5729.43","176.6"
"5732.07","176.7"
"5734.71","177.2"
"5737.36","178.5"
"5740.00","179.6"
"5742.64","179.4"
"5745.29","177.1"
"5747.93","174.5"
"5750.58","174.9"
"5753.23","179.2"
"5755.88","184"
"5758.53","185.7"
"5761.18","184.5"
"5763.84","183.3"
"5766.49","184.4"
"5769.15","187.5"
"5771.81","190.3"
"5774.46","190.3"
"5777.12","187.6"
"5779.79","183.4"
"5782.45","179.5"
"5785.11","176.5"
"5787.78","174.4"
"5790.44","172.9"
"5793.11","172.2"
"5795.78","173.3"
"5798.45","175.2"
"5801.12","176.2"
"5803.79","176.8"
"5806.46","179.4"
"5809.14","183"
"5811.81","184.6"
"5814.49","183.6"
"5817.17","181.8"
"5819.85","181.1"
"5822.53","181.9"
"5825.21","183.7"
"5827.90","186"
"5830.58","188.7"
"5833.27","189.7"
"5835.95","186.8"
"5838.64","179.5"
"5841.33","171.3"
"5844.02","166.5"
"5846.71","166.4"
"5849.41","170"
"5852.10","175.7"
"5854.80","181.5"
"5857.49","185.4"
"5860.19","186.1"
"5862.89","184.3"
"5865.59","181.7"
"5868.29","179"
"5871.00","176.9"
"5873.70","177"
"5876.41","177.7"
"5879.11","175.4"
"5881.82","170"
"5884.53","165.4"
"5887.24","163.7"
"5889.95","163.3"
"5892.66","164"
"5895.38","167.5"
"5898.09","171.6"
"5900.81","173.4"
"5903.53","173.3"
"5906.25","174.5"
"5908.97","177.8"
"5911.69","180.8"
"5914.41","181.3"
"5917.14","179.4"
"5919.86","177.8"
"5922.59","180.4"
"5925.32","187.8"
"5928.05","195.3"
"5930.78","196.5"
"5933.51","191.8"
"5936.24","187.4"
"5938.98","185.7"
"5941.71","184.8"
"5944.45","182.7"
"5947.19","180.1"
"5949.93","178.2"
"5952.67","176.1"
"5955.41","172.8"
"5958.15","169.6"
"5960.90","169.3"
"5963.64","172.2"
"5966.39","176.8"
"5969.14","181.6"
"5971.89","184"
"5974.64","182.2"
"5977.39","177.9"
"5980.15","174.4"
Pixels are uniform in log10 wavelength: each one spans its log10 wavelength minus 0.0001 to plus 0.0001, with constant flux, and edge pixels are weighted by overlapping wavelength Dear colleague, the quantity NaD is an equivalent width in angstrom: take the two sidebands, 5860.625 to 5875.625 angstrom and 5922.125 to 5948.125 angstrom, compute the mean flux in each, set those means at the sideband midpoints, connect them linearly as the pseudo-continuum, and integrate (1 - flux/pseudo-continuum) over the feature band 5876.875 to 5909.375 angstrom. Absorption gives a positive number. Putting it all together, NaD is 2.29 angstrom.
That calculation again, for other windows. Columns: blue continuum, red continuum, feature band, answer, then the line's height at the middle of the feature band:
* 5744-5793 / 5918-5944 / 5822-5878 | 1.39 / 184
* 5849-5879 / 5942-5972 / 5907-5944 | -1.51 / 178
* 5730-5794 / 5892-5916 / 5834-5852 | 0.28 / 177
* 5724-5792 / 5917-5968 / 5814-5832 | -0.31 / 181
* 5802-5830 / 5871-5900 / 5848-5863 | -0.42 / 175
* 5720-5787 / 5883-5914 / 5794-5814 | -0.14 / 177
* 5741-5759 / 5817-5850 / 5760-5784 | -0.86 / 179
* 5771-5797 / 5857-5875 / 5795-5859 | 0.37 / 181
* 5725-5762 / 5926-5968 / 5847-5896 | 1.57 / 180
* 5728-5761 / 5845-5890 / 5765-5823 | -1.04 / 178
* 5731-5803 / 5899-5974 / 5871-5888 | 0.75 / 180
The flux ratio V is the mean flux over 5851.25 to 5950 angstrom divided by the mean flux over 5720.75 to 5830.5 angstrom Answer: 0.99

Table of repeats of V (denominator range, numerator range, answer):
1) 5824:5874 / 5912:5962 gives 1.01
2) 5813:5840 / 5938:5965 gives 0.96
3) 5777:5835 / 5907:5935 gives 1.02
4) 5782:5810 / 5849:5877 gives 1.02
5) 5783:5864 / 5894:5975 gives 1.00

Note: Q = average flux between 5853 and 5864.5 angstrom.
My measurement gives 184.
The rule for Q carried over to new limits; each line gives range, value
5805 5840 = 184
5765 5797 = 181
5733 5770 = 181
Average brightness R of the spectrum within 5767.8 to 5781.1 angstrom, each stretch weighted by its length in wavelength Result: 188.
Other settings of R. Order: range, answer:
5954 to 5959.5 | 171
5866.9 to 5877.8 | 178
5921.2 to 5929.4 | 188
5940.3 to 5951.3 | 181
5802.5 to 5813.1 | 181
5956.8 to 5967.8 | 172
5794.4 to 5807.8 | 176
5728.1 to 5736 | 177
